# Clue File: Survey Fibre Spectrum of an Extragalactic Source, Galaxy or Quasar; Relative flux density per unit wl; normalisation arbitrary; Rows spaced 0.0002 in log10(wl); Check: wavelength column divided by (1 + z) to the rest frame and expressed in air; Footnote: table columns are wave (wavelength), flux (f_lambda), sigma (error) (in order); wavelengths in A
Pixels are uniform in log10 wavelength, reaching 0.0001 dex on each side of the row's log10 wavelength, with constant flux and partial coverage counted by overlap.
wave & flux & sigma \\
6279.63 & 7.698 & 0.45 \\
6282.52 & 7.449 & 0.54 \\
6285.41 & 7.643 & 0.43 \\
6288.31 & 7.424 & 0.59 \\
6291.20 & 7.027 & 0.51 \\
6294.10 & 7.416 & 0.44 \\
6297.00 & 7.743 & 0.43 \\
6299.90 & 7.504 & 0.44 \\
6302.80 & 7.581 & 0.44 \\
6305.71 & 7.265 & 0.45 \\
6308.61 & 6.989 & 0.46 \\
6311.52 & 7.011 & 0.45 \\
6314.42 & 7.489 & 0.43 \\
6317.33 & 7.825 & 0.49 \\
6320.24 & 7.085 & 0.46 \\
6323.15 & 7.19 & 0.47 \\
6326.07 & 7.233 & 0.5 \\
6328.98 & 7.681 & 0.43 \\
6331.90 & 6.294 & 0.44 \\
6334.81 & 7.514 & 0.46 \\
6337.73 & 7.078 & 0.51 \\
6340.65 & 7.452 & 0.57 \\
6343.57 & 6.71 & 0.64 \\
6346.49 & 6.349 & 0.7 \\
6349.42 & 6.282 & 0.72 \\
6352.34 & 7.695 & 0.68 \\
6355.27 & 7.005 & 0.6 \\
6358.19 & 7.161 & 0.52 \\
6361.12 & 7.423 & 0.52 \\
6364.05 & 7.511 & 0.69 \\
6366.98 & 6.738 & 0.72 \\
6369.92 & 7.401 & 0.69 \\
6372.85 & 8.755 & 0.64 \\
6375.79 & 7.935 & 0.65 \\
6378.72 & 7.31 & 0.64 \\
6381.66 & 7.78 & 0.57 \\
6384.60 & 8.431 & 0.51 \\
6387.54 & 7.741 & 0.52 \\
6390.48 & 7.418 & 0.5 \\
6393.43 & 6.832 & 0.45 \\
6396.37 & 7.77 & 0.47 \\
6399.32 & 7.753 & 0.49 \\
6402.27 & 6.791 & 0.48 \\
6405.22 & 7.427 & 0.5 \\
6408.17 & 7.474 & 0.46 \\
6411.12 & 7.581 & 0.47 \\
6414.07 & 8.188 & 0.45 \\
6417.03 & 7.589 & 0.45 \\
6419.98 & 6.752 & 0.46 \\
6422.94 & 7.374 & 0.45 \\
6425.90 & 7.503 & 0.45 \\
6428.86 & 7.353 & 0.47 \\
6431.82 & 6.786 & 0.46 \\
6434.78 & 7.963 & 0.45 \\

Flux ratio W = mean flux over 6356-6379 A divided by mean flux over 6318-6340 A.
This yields 1.0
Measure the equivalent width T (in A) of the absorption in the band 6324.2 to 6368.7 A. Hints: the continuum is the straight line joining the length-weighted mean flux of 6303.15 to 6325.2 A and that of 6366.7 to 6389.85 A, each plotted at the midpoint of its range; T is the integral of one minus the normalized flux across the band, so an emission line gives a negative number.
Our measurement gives 2.73 A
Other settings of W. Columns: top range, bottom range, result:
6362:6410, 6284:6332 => 1.03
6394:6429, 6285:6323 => 1.01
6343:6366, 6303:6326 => 0.97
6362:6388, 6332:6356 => 1.11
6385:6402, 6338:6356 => 1.08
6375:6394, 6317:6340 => 1.06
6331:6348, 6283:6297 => 0.93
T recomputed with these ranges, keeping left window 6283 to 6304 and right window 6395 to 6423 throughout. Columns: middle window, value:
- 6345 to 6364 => 1.1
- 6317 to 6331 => 0.3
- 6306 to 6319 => 0.3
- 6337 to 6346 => 0.6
